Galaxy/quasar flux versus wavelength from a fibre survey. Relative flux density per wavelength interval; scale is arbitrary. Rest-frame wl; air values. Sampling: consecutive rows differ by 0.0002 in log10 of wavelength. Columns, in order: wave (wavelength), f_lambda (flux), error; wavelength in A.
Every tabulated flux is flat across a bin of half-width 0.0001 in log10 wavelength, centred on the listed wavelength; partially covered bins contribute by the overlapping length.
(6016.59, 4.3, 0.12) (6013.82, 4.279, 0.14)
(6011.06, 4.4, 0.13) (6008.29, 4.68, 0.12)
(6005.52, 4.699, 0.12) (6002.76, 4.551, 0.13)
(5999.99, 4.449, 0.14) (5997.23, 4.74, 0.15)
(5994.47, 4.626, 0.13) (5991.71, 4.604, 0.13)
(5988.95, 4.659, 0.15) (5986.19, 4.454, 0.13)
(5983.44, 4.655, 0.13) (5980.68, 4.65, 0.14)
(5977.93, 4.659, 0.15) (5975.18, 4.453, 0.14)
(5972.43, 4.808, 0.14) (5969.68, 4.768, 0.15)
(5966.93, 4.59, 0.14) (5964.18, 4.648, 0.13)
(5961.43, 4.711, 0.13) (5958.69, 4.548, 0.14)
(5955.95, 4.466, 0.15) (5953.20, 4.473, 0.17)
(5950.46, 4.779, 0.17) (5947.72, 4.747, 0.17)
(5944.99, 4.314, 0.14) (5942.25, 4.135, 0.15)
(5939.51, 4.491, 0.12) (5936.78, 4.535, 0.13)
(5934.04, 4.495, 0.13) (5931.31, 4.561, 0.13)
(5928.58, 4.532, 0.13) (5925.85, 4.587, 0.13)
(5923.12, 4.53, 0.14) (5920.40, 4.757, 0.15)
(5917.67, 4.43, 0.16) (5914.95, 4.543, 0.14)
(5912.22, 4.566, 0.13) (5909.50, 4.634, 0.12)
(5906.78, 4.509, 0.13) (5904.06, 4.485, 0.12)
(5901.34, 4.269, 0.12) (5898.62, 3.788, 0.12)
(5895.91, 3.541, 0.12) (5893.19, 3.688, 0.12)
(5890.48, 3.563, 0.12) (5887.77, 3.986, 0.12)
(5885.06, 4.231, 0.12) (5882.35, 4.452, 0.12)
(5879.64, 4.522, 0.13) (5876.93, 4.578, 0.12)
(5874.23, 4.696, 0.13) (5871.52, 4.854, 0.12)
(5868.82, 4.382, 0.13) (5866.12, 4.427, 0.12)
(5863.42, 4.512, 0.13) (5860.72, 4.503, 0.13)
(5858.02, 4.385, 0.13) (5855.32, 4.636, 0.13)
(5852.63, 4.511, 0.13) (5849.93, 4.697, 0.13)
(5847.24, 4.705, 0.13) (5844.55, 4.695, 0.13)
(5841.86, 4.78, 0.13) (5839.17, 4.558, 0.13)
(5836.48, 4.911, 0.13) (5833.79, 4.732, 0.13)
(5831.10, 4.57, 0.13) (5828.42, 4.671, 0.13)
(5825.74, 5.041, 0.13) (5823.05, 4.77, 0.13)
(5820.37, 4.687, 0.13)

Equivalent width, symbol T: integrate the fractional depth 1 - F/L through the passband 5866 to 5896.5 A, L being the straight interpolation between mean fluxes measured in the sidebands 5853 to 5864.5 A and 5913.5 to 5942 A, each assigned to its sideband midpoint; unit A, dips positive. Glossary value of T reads 1.8 A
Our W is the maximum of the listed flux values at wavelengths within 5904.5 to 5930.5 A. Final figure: 4.757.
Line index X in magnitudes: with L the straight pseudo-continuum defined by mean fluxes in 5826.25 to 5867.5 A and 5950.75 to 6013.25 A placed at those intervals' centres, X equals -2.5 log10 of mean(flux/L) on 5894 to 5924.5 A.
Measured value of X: 0.063 mag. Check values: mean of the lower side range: 4.63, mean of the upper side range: 4.6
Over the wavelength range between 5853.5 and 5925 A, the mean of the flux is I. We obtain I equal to 4.37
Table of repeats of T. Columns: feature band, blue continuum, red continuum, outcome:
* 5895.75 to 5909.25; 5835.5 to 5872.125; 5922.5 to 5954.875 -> 1.01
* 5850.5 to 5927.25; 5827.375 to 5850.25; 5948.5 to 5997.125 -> 4.82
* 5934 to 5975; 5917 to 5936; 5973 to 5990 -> 0.12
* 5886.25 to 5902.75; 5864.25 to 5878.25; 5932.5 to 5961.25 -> 2.71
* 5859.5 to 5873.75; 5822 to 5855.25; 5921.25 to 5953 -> 0.35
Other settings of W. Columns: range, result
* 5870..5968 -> 4.854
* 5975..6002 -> 4.74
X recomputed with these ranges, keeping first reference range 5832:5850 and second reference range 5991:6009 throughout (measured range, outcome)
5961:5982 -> 0.00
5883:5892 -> 0.18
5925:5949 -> 0.04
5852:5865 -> 0.05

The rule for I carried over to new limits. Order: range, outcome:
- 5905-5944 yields 4.52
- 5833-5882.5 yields 4.61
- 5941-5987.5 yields 4.58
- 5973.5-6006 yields 4.6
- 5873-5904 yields 4.13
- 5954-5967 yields 4.59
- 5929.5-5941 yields 4.52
